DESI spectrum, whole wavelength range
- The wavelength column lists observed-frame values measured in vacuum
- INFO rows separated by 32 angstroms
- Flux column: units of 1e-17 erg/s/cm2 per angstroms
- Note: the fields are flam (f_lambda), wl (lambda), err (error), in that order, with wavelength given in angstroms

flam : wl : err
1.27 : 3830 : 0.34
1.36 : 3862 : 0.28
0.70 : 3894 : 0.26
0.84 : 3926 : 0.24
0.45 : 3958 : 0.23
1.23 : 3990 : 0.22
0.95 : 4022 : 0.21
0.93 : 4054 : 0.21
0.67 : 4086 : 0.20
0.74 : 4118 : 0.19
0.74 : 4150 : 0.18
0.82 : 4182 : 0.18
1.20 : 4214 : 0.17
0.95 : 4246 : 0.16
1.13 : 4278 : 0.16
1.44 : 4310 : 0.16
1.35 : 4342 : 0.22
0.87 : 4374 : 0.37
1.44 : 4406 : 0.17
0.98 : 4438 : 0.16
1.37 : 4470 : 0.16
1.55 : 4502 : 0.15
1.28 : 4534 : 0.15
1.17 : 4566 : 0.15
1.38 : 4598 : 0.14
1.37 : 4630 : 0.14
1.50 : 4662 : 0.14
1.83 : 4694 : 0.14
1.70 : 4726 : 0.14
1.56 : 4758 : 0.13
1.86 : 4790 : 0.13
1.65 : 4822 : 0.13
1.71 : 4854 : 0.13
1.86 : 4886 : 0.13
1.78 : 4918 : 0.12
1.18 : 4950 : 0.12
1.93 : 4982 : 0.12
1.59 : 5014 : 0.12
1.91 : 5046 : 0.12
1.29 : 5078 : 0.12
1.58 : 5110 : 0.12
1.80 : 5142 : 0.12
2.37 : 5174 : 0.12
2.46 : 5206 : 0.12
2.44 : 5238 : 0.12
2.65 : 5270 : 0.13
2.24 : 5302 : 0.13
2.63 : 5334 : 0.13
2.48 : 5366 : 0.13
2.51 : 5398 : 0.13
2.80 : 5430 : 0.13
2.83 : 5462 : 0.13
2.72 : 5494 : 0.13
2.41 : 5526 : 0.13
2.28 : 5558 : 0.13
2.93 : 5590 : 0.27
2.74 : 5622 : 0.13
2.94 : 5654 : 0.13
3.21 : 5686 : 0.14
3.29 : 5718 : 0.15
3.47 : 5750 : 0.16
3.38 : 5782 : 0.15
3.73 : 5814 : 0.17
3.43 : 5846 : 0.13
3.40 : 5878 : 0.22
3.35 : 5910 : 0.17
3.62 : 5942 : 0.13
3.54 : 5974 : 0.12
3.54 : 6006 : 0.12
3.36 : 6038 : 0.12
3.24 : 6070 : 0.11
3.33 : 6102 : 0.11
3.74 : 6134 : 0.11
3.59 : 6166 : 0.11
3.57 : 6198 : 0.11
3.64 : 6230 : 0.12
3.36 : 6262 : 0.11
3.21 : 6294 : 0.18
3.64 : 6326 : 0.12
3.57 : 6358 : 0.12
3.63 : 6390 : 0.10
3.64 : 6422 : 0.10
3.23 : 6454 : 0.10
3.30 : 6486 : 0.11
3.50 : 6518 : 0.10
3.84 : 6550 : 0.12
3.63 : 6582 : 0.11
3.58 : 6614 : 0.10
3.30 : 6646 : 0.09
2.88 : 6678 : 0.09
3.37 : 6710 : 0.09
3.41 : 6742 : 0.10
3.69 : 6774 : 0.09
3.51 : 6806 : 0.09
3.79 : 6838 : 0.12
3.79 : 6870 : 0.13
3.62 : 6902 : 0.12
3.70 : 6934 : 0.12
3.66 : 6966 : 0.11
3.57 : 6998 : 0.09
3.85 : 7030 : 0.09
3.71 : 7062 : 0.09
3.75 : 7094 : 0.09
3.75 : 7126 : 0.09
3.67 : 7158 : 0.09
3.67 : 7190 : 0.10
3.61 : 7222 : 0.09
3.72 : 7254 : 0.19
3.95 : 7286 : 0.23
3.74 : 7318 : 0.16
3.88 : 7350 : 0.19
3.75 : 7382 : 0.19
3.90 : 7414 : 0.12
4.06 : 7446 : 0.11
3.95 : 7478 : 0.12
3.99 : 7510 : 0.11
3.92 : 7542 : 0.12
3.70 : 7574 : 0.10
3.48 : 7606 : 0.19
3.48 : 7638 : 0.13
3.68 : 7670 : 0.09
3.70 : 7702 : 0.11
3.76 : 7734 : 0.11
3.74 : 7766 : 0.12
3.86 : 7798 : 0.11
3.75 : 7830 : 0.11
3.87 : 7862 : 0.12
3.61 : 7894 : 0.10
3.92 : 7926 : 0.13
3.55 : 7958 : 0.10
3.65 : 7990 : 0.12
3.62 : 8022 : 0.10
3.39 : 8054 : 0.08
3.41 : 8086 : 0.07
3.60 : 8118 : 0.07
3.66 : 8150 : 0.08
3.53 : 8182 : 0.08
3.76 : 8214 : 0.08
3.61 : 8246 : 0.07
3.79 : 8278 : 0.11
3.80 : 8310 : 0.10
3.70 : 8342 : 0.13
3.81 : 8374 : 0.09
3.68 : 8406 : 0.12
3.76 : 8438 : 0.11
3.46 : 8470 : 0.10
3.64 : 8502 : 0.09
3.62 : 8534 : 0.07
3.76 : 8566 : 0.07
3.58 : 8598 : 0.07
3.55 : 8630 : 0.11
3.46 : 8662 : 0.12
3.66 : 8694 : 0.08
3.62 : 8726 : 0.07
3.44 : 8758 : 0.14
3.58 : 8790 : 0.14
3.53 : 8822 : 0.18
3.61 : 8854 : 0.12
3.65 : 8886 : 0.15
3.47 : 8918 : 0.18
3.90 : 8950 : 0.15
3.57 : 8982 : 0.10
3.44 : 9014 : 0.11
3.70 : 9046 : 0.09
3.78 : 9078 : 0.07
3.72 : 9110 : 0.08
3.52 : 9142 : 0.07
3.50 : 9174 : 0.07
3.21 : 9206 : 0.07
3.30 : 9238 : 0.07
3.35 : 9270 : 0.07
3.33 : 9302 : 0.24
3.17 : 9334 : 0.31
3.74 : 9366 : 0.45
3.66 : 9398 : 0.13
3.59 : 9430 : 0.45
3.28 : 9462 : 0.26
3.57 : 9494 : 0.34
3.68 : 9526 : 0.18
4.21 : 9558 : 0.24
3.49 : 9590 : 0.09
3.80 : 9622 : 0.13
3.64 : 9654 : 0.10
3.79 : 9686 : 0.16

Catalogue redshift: 0.29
